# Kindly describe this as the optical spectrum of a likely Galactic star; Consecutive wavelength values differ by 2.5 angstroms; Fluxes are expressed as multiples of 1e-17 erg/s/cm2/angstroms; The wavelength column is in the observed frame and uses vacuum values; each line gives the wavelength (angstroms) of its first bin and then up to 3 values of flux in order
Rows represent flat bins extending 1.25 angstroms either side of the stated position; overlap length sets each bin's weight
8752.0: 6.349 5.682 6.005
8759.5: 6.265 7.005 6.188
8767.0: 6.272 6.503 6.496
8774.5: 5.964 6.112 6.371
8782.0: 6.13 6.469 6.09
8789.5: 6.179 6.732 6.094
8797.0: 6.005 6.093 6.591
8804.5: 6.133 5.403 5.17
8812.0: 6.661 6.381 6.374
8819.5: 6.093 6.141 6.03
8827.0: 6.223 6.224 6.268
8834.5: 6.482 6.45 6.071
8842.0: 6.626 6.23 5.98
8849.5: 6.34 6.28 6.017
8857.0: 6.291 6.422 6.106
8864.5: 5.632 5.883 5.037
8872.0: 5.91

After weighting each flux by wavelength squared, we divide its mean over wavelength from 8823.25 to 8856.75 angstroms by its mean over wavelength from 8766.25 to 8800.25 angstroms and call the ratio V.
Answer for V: 1.01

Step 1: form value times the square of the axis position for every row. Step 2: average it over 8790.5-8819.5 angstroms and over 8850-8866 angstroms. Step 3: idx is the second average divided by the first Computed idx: 1.01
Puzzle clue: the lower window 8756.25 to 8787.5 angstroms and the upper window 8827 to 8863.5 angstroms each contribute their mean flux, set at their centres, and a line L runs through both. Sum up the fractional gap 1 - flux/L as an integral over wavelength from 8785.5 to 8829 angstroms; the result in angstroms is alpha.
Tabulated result 0.99 angstroms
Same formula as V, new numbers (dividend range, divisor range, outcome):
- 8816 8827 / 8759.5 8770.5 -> 0.97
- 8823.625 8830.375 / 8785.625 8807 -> 1.00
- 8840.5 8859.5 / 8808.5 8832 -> 1.02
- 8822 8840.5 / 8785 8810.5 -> 1.04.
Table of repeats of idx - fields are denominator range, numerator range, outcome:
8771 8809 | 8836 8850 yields 1.03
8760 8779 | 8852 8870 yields 0.96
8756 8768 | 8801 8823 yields 0.97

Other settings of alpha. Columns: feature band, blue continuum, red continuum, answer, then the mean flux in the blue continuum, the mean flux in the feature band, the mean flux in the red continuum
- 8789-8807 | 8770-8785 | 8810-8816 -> 0.3 angstroms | 6.26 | 6.2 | 6.35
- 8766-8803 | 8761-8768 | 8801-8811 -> -0.7 angstroms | 6.48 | 6.27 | 5.83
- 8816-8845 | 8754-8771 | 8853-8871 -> -1.1 angstroms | 6.3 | 6.27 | 5.92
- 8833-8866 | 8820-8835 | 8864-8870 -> -2.1 angstroms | 6.21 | 6.22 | 5.56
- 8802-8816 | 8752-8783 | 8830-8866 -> 0.5 angstroms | 6.25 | 6.01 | 6.23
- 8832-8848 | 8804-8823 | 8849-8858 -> -0.4 angstroms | 6.04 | 6.31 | 6.22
